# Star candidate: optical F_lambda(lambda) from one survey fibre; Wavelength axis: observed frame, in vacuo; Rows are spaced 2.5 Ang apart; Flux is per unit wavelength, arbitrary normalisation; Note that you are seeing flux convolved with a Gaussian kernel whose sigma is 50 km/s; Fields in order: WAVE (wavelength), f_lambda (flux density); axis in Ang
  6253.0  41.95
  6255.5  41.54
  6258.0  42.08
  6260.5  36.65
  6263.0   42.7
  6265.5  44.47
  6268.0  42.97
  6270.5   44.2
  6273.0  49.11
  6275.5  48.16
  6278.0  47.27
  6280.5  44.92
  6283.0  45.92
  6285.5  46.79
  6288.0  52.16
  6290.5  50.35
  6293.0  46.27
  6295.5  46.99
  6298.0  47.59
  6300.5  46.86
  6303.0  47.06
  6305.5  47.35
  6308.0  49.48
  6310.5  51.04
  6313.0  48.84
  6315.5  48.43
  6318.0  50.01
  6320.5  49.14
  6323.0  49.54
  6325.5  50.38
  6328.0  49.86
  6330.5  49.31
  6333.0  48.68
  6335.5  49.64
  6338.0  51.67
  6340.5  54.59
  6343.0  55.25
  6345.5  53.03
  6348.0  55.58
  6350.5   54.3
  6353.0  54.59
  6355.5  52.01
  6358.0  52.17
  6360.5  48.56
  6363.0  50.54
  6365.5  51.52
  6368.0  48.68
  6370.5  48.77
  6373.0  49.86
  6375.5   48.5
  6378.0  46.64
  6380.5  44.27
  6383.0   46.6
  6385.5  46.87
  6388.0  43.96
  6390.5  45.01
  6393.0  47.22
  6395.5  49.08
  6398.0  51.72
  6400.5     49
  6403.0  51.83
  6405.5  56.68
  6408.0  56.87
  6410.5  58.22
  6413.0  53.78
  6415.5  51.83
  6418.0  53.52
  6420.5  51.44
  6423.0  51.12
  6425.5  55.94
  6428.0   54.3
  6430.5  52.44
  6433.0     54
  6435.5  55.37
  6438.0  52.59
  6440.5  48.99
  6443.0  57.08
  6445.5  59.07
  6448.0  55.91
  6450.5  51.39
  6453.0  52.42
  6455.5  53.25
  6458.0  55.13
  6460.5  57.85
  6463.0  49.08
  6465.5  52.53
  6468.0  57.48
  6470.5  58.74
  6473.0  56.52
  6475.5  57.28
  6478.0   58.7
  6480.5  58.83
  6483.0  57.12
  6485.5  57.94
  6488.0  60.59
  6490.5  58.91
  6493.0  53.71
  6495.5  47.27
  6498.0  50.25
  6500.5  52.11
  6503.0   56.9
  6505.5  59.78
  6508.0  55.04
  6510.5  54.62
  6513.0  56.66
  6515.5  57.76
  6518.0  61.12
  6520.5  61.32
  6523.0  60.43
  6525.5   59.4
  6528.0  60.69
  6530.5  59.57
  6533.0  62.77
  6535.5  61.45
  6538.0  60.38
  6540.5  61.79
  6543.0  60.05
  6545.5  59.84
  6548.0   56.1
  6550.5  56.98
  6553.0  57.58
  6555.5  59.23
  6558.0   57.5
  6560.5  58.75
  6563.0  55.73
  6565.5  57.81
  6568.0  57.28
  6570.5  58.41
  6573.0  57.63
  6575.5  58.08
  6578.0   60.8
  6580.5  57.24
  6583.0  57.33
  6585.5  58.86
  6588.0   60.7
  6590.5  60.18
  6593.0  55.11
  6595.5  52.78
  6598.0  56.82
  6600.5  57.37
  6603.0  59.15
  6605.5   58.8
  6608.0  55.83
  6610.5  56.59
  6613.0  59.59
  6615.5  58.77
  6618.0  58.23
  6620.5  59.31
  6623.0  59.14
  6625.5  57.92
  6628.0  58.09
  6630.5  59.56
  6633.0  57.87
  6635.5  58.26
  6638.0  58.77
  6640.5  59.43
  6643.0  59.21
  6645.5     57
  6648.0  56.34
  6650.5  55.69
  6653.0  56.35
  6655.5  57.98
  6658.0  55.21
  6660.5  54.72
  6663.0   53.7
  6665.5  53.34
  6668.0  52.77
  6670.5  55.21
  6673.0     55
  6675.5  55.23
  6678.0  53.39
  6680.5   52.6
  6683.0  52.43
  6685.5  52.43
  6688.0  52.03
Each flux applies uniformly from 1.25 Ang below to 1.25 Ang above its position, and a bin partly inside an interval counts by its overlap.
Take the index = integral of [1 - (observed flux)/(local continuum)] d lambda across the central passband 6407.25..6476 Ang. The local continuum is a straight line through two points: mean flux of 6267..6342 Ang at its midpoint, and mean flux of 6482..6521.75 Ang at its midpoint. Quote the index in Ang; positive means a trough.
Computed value -0.58 Ang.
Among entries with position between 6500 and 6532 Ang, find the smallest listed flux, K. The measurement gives 52.11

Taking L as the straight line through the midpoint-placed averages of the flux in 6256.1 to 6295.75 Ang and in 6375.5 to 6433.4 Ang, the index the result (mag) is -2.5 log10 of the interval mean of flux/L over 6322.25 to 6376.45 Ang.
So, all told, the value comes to -0.058 mag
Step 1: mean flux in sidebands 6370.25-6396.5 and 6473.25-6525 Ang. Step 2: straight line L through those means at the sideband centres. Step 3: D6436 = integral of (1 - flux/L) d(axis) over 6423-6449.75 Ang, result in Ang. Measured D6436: -1.51 Ang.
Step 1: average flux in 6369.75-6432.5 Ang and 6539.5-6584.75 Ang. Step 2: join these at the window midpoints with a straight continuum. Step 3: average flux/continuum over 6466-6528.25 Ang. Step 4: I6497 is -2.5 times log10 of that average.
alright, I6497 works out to -0.04 mag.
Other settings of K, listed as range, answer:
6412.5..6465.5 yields 48.99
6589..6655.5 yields 52.78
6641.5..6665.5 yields 53.34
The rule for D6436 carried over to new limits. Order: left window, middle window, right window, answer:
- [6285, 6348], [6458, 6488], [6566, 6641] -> -1.3 Ang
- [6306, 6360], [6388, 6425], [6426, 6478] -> 1.1 Ang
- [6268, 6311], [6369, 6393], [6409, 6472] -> 2.2 Ang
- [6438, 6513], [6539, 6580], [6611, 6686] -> -1.8 Ang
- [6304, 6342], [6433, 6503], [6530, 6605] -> -0.1 Ang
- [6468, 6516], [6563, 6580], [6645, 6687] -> -0.8 Ang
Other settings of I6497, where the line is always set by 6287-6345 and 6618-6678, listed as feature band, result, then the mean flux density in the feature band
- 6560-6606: -0.047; 57.8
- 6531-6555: -0.098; 59.6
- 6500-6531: -0.084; 58.2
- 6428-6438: -0.034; 53.8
